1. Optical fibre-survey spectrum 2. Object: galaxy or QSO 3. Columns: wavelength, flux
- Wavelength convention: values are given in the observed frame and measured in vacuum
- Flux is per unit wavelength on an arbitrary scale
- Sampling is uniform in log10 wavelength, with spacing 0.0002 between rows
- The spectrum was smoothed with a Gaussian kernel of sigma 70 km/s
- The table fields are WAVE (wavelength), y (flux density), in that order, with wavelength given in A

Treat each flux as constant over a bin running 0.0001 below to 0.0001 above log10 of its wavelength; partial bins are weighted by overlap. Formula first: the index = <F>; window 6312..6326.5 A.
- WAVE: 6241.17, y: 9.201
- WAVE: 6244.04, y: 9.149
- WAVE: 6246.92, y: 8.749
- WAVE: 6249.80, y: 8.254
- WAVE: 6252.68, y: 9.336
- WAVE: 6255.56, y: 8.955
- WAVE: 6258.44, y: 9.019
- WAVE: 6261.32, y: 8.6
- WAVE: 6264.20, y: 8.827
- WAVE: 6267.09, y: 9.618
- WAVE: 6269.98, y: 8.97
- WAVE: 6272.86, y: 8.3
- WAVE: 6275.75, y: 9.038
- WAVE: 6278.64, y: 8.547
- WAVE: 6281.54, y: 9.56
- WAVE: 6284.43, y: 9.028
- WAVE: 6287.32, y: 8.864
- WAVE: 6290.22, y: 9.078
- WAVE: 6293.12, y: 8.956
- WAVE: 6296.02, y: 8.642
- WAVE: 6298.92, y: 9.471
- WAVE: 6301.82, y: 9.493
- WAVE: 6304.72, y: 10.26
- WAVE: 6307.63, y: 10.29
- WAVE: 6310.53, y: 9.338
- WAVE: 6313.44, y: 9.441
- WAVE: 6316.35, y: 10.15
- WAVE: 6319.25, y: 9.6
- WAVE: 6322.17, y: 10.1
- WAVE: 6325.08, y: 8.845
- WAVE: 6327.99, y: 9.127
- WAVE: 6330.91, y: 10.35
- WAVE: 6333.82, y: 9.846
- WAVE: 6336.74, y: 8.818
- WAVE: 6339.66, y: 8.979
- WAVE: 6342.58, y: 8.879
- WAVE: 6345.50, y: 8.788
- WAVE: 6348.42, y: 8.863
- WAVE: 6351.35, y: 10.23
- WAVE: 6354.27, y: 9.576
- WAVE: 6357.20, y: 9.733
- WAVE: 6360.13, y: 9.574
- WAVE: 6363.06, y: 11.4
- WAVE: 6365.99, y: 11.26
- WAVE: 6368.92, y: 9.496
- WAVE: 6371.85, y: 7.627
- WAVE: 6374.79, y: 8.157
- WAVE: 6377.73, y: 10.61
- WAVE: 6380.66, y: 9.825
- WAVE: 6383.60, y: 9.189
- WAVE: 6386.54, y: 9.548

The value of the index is 9.63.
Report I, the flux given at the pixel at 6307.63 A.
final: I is 10.29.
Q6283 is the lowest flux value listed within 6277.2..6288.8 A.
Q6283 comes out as 8.547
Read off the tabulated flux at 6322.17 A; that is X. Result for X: 10.1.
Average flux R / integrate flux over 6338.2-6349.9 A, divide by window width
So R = 8.88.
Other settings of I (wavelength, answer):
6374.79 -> 8.157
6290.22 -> 9.078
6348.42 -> 8.863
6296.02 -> 8.642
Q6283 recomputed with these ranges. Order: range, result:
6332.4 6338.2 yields 8.818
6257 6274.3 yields 8.3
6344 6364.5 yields 8.788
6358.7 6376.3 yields 7.627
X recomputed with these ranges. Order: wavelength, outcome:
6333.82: 9.846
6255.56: 8.955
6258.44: 9.019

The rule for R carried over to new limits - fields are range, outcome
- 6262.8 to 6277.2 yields 8.95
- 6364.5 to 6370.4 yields 10.4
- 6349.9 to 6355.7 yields 9.91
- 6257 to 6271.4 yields 9.01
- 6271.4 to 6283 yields 8.86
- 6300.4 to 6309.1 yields 10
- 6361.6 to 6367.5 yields 11.3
